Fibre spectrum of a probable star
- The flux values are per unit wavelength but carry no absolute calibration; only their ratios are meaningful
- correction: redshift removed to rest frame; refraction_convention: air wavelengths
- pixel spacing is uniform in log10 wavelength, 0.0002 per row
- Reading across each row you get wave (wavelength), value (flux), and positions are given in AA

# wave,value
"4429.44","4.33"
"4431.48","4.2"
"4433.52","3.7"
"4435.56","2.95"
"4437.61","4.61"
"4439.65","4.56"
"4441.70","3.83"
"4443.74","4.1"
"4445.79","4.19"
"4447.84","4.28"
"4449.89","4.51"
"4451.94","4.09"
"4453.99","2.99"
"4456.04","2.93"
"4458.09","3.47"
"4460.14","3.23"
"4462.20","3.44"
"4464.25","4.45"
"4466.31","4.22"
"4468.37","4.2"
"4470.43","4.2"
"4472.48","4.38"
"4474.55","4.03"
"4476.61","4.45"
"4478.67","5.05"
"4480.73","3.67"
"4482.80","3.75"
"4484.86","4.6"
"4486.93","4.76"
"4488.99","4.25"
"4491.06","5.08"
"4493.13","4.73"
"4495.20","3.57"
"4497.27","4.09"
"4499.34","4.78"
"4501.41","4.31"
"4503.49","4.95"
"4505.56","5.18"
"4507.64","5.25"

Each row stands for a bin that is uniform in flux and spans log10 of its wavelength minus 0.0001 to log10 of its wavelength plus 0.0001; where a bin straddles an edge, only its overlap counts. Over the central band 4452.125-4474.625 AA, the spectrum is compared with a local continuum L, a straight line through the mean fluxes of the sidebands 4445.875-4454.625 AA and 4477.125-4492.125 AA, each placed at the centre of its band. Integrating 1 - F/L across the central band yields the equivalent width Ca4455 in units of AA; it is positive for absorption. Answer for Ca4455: 2.3 AA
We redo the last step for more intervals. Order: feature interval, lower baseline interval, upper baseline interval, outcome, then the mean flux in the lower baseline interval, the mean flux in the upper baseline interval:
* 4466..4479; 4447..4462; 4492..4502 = -1.4 AA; 3.62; 4.3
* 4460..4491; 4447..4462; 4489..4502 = -1.6 AA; 3.62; 4.42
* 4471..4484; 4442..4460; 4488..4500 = -0.2 AA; 3.79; 4.41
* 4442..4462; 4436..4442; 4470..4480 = 2.6 AA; 4.25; 4.42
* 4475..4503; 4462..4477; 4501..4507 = 1.2 AA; 4.2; 4.89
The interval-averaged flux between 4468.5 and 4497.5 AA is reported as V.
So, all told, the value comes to 4.33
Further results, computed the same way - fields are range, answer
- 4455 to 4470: 3.72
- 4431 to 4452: 4.09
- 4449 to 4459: 3.59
